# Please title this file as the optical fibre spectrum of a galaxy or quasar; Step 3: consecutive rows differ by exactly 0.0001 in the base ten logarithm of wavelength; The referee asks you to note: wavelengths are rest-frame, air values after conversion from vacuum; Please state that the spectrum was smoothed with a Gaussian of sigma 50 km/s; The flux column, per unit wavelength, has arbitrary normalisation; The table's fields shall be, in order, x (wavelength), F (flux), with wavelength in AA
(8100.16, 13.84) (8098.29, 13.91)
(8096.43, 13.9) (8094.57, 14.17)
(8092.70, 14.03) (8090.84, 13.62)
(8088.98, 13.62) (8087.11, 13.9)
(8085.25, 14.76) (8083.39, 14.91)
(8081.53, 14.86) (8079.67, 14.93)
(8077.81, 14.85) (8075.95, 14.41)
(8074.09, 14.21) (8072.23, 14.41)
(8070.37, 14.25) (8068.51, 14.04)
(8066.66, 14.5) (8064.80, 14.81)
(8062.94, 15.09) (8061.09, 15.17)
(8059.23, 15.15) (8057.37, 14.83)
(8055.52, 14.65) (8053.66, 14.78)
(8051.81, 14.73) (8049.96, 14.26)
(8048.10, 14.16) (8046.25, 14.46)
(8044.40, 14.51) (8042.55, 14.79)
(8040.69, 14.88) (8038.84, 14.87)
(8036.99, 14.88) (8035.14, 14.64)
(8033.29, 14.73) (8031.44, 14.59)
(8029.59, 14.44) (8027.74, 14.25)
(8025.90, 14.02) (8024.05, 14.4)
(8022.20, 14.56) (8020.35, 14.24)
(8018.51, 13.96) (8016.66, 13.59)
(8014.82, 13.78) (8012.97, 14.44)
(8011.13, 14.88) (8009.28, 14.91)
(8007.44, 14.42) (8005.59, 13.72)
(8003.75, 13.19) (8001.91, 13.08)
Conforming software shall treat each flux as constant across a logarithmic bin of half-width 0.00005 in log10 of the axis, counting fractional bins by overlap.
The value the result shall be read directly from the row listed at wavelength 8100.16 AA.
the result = 13.84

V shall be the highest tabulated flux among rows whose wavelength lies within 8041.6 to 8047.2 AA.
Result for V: 14.79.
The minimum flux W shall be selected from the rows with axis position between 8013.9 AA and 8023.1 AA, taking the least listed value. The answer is 13.59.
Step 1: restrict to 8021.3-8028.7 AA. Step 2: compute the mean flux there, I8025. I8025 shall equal 14.3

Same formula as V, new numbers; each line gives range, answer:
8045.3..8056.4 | 14.78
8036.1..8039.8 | 14.88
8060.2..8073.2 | 15.17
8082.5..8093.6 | 14.91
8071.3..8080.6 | 14.93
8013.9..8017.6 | 13.78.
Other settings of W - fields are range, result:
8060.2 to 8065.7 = 14.81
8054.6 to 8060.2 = 14.65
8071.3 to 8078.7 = 14.21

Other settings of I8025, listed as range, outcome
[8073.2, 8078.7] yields 14.5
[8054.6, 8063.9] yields 15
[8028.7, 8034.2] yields 14.6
